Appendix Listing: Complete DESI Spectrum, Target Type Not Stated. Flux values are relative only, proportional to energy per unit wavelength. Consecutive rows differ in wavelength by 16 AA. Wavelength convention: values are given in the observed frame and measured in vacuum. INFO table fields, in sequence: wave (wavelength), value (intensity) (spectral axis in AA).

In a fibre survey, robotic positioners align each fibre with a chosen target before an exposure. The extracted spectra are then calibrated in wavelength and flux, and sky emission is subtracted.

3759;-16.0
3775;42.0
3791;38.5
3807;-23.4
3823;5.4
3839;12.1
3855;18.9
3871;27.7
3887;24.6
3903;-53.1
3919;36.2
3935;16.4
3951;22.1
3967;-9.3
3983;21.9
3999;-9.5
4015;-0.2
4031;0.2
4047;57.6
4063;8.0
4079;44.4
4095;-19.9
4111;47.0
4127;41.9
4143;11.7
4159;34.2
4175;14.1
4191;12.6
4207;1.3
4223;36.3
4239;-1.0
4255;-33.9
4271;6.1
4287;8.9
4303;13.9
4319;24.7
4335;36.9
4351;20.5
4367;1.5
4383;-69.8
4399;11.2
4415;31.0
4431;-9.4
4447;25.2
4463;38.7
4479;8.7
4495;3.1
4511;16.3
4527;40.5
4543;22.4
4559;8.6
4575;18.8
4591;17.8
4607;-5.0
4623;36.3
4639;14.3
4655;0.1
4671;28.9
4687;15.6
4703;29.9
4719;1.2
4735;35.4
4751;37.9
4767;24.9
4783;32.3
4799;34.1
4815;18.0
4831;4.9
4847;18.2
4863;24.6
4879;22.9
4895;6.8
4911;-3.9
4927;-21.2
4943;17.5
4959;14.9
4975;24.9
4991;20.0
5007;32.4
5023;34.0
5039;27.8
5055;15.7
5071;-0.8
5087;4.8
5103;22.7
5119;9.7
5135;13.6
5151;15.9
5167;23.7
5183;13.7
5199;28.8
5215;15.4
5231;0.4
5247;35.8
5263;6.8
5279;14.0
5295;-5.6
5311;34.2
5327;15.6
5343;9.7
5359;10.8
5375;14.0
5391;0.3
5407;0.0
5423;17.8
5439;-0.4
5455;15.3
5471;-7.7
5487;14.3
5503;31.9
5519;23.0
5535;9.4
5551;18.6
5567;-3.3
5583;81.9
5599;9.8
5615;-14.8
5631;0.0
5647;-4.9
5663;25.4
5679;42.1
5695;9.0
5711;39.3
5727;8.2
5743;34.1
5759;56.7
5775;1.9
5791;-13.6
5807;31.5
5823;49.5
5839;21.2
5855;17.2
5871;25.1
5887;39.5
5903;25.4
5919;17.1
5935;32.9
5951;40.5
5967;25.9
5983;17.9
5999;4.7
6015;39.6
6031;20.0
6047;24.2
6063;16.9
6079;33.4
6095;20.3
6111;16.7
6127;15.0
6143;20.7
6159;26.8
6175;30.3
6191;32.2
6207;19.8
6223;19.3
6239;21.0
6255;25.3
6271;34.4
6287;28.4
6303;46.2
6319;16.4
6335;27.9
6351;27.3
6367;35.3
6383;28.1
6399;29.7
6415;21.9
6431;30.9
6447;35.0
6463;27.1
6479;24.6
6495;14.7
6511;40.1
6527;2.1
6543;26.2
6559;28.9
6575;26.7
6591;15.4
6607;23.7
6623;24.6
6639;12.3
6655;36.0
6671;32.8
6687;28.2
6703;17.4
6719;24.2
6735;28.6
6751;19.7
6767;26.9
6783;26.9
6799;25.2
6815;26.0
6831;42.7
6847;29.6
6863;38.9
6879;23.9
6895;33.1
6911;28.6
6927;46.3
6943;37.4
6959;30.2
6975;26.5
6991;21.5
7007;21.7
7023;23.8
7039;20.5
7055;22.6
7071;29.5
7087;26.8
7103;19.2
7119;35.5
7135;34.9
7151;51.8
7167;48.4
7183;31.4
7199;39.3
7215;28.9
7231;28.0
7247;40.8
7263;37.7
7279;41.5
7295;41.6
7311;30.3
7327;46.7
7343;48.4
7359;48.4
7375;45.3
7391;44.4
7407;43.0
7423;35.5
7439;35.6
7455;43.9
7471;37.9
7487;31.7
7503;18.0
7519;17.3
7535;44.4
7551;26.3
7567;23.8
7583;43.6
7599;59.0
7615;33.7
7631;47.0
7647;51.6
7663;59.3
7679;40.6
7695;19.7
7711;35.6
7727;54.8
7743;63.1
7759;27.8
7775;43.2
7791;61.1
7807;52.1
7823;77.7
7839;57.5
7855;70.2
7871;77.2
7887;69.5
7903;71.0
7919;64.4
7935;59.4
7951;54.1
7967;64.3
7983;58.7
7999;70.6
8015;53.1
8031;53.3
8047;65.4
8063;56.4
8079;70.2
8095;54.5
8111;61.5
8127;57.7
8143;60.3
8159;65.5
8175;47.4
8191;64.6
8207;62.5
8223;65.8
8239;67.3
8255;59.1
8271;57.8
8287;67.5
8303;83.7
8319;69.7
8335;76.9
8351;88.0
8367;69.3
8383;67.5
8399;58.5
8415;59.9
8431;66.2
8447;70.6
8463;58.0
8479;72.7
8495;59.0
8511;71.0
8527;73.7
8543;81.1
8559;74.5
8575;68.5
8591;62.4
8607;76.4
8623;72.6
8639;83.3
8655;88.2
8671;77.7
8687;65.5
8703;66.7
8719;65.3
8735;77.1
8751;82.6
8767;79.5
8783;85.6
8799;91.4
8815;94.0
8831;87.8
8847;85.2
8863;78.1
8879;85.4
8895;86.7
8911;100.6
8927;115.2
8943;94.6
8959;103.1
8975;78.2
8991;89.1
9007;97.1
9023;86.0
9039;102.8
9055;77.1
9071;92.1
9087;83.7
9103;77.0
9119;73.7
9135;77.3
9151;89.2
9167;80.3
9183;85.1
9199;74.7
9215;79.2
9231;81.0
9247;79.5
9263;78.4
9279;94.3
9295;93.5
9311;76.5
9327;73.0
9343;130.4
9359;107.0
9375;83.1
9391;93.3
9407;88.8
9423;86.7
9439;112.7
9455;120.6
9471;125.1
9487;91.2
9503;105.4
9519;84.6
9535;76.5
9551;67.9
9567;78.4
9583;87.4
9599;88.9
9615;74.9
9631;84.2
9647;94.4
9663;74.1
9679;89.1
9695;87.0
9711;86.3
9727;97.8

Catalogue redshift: 0.96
